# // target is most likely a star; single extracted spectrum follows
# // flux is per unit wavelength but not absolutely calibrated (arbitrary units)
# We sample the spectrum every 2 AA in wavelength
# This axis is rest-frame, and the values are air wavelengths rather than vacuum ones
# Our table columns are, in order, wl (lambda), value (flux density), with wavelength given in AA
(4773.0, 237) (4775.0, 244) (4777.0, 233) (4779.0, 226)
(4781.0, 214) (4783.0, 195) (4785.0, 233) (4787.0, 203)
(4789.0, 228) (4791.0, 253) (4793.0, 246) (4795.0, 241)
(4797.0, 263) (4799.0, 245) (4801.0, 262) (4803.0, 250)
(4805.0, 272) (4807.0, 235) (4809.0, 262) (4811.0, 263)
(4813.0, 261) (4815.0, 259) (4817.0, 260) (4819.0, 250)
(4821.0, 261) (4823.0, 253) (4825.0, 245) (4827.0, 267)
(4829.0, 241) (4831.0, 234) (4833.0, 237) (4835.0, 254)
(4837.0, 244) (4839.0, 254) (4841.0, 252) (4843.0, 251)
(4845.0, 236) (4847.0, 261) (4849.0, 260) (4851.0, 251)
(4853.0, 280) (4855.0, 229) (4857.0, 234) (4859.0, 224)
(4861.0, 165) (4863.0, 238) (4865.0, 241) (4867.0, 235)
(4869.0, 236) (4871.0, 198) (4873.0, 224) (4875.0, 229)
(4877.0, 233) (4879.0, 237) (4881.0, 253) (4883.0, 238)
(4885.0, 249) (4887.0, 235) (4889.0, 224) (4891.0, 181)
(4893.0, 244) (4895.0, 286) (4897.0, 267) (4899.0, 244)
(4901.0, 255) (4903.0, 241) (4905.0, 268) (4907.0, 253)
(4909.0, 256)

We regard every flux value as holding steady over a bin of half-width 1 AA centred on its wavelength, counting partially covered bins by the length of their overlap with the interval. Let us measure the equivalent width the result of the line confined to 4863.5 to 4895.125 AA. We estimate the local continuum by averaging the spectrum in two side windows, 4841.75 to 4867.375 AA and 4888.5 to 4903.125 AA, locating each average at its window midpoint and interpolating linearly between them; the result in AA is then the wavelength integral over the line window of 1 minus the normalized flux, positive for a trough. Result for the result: 1.2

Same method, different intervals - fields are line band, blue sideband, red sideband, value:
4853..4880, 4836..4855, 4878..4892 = 1.6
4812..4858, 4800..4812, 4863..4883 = -0.8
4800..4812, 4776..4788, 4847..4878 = -1.9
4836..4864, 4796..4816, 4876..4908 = 1.0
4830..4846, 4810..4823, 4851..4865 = -0.1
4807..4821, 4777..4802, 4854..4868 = -1.6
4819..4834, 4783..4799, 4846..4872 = -0.8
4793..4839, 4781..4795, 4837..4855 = -2.5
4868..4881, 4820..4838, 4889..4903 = 0.9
